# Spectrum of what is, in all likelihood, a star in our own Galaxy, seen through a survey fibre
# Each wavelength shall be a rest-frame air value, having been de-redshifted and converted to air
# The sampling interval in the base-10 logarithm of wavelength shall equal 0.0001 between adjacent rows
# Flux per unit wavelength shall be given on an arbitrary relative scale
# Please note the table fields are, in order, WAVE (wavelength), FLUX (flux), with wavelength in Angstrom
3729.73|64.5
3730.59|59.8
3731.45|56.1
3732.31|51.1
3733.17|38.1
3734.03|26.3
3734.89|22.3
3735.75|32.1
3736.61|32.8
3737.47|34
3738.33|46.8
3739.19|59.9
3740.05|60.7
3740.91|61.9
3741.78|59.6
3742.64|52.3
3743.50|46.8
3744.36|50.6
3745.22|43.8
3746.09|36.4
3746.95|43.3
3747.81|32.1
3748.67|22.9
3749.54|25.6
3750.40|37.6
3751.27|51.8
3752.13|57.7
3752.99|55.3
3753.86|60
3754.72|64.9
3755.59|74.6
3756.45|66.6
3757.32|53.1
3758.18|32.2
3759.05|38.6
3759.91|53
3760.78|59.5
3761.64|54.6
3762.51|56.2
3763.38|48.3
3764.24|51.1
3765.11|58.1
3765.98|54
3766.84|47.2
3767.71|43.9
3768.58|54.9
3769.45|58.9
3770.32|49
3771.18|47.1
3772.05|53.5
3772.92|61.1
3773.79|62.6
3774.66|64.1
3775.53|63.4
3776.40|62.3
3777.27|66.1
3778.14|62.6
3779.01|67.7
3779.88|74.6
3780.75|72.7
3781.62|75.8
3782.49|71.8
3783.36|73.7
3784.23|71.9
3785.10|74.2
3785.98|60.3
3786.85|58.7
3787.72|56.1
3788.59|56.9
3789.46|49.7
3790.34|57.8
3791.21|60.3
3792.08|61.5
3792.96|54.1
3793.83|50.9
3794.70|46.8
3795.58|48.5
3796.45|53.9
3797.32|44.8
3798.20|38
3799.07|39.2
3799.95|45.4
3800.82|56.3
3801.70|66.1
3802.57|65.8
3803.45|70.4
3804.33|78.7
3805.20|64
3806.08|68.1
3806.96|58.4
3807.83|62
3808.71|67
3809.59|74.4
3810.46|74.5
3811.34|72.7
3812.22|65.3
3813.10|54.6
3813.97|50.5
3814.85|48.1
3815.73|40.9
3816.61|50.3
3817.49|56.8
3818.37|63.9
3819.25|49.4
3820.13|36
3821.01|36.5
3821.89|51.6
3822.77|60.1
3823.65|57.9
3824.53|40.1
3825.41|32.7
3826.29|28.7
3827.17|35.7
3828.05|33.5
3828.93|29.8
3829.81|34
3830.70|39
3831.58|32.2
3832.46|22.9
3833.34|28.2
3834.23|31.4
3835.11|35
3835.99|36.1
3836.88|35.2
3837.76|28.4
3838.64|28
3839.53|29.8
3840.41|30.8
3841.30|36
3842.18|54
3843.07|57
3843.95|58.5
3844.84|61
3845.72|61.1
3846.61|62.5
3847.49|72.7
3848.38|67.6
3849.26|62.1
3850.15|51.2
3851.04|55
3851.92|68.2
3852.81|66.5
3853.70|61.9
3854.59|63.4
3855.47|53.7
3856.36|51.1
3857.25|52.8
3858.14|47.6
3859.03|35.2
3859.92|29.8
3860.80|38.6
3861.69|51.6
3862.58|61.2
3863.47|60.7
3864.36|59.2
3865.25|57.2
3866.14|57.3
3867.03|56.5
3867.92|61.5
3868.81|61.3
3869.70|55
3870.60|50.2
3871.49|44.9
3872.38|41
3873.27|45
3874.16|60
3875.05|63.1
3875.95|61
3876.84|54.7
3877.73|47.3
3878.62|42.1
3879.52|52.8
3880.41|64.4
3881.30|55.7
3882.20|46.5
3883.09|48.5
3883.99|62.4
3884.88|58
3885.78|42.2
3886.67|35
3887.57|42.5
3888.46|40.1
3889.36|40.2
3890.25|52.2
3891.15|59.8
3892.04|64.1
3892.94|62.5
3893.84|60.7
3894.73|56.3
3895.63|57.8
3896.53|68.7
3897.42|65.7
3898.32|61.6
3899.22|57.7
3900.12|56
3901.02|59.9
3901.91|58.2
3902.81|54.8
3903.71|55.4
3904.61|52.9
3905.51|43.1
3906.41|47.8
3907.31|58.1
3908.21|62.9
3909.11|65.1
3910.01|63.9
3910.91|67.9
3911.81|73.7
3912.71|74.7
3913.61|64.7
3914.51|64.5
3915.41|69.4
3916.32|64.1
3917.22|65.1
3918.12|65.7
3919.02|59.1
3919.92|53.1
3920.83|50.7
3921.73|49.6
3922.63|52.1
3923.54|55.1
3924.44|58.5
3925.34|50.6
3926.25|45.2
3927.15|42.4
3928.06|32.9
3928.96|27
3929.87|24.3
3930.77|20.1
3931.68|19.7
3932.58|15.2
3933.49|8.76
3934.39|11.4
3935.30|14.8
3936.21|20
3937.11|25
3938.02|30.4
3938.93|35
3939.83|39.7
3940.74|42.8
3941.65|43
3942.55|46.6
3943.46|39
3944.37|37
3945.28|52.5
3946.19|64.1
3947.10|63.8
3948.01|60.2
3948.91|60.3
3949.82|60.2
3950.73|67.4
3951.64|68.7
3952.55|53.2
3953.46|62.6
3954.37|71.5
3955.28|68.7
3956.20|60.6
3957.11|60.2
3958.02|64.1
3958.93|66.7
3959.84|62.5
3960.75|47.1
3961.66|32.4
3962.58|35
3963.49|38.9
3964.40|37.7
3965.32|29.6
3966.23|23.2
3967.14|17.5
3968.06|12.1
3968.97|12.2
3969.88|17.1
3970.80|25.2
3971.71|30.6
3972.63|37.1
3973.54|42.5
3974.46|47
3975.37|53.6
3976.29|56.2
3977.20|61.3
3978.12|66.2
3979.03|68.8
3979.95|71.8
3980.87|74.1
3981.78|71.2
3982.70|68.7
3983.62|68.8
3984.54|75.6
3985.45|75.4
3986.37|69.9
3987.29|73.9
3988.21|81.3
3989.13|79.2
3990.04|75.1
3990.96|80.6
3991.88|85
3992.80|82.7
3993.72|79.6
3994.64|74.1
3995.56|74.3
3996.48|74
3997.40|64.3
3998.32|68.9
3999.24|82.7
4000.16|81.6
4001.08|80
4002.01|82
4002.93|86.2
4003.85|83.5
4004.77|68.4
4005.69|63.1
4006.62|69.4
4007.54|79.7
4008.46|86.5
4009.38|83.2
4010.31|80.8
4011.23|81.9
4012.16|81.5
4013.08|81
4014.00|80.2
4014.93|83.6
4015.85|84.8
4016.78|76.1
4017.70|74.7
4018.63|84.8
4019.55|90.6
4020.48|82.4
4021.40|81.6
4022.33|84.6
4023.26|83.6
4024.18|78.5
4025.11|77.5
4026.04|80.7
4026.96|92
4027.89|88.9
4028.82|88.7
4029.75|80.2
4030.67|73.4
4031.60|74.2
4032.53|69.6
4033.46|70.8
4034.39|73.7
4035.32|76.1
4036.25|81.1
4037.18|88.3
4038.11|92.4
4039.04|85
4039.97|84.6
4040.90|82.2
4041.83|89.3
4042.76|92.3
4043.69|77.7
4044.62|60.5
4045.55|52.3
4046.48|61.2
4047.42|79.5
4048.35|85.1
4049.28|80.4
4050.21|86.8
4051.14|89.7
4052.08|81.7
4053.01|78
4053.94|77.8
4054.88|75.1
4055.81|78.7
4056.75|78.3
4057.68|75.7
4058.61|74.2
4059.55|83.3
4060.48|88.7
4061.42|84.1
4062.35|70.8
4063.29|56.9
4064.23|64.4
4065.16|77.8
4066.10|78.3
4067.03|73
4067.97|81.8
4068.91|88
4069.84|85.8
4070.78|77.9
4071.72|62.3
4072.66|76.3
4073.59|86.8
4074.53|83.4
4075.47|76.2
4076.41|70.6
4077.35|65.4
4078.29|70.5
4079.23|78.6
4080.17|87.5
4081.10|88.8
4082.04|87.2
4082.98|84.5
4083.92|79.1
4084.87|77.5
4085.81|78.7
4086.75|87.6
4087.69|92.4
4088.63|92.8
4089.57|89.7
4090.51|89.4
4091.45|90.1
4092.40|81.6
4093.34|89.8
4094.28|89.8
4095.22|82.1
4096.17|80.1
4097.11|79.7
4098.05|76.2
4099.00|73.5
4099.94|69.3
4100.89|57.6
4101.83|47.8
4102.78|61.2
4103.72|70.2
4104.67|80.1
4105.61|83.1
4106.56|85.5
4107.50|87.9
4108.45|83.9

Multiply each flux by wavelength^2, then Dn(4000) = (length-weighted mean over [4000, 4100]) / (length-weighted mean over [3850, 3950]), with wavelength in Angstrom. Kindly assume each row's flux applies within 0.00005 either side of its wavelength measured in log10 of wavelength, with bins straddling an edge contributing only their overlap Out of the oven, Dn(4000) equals 1.69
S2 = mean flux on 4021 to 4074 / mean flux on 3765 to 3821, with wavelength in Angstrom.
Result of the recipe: 1.34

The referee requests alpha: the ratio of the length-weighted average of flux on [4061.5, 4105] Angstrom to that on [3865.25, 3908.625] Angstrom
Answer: 1.4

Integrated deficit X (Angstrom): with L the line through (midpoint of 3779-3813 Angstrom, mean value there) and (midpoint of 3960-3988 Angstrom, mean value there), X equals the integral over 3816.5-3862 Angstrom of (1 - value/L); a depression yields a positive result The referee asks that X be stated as 9.6 Angstrom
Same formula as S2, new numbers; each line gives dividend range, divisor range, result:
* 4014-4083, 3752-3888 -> 1.49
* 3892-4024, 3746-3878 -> 1.11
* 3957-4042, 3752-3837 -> 1.28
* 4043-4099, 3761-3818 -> 1.35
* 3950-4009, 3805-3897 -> 1.21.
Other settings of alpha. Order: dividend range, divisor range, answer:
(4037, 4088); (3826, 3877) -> 1.63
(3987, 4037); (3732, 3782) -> 1.54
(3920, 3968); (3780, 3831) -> 0.79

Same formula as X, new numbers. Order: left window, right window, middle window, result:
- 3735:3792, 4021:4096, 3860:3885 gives 3.97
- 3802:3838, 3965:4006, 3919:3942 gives 9.00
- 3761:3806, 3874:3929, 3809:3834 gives 4.91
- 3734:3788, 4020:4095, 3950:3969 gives 6.15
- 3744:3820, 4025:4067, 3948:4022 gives 8.73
